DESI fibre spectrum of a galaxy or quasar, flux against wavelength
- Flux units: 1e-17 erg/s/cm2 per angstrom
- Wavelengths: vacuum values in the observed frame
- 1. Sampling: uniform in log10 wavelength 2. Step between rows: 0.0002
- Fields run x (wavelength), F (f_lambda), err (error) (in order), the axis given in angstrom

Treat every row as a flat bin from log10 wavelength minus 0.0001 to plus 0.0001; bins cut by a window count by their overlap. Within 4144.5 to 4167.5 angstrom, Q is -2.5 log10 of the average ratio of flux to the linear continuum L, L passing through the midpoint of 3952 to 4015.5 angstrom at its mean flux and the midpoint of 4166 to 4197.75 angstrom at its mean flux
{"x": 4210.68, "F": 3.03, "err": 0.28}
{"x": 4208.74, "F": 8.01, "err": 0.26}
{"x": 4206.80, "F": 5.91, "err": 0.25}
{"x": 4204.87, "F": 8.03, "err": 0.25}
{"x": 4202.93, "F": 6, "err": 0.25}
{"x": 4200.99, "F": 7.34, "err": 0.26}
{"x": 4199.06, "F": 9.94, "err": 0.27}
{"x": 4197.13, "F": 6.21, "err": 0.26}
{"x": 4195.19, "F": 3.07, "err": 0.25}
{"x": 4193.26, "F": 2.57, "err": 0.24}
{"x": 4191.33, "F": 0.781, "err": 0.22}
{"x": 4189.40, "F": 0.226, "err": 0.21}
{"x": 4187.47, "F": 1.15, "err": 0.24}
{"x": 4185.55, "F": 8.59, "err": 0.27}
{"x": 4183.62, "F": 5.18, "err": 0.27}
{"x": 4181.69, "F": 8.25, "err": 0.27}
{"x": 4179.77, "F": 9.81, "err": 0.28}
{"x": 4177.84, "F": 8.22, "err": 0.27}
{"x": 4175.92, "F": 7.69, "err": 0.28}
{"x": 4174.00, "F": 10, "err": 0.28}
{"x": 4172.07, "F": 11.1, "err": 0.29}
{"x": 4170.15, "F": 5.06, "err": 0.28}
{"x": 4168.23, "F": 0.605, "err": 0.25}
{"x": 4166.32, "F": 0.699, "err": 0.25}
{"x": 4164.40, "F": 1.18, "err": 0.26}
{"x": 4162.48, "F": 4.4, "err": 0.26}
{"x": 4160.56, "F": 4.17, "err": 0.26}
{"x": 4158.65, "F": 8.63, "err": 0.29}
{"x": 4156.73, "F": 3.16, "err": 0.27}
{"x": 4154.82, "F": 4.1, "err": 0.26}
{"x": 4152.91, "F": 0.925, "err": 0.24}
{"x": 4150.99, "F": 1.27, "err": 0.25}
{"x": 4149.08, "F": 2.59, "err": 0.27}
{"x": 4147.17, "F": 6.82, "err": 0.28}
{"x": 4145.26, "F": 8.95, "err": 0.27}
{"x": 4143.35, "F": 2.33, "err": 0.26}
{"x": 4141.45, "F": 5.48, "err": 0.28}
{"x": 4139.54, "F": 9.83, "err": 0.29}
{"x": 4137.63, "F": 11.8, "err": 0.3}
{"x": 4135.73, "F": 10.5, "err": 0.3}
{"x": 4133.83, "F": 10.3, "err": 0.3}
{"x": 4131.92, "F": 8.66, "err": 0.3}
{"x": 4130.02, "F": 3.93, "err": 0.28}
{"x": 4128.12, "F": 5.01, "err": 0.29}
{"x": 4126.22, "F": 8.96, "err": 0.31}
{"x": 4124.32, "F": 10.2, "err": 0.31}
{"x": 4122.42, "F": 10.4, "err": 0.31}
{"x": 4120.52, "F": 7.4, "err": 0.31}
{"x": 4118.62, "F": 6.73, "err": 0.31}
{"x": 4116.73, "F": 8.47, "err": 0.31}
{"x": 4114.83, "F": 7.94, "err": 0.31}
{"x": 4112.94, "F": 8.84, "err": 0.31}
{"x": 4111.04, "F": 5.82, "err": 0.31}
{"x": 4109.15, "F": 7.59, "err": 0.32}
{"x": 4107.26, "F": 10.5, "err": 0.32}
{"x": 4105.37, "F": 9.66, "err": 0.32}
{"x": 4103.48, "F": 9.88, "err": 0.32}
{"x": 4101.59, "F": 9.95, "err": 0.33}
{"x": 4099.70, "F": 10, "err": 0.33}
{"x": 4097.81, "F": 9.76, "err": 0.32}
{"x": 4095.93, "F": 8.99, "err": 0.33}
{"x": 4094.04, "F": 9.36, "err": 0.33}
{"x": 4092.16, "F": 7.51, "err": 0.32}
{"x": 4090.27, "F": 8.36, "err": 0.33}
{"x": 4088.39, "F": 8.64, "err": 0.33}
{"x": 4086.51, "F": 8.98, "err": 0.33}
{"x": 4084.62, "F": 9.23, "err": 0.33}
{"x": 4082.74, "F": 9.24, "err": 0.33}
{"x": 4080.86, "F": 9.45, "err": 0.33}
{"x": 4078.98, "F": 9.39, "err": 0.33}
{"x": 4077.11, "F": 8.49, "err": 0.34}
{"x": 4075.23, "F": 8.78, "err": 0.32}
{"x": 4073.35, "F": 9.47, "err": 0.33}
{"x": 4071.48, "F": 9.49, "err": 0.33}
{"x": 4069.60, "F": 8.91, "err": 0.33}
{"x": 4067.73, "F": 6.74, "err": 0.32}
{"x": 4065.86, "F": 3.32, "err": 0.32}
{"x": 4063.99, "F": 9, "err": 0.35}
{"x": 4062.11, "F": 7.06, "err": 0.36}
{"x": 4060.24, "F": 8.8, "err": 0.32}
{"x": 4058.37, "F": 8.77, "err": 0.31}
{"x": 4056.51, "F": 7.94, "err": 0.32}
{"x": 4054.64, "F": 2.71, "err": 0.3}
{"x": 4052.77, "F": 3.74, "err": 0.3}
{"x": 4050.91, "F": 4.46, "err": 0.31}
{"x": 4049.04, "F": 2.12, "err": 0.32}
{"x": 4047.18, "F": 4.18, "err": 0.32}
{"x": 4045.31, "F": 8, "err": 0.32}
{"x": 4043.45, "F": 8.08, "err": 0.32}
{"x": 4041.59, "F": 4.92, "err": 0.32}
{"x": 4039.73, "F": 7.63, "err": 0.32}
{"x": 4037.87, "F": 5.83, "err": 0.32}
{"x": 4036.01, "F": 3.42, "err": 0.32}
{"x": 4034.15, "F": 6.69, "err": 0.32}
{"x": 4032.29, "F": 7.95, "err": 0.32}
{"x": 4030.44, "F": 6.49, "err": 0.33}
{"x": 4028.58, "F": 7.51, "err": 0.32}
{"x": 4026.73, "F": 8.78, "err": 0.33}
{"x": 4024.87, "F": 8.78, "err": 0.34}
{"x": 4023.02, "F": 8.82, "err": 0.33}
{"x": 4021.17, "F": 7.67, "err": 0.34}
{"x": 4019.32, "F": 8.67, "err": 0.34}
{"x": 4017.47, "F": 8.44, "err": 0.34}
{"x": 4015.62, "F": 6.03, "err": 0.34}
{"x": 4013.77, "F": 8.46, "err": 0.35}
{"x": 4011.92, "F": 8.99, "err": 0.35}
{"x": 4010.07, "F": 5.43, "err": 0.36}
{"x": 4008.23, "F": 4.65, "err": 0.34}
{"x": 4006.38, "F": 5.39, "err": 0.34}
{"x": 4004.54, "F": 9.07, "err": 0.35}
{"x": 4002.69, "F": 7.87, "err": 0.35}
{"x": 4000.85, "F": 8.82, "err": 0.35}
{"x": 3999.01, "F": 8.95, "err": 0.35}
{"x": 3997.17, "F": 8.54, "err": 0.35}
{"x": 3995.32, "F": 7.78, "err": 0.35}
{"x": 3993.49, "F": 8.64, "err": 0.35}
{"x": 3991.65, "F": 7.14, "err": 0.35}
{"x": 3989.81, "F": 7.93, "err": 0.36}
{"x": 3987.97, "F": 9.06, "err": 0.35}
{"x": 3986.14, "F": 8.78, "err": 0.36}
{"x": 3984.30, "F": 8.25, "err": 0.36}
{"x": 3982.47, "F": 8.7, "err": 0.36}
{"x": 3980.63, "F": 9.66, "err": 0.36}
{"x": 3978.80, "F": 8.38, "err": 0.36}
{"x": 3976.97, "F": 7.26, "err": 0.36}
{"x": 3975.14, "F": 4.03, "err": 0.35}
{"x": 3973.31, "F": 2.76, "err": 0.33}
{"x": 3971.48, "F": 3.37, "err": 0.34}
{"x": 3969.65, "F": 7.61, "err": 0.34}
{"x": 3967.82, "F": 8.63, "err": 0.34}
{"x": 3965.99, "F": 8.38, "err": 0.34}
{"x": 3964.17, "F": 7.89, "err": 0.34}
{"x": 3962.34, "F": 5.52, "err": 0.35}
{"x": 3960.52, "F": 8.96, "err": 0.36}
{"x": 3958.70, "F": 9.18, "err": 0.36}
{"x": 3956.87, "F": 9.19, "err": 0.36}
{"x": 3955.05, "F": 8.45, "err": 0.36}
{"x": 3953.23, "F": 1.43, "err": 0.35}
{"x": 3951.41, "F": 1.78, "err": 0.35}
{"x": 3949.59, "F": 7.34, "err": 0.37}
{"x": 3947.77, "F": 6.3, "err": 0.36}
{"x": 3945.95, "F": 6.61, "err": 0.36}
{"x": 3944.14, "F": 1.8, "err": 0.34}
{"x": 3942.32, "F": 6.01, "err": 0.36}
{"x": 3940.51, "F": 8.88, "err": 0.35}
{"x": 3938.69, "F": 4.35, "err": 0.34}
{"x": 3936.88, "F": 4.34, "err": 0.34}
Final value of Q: 0.42 mag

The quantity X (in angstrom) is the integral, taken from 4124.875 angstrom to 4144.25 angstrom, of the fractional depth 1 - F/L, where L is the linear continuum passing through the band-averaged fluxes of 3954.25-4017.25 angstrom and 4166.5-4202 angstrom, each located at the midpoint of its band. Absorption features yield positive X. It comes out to -4.7 angstrom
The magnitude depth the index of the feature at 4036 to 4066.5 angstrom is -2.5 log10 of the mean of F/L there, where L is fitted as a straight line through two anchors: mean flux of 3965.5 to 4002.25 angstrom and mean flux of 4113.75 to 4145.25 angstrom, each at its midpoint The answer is 0.29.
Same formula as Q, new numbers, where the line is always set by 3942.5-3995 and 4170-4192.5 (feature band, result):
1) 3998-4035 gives -0.14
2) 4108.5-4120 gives -0.16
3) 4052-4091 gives -0.20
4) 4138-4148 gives -0.09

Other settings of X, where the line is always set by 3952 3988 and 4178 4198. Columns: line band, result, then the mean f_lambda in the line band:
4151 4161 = 2.25 angstrom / 3.92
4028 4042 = 0.27 angstrom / 6.32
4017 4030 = -3.42 angstrom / 8.31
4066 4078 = -4.52 angstrom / 8.29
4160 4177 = -0.43 angstrom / 5.03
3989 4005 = -3.28 angstrom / 8.28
